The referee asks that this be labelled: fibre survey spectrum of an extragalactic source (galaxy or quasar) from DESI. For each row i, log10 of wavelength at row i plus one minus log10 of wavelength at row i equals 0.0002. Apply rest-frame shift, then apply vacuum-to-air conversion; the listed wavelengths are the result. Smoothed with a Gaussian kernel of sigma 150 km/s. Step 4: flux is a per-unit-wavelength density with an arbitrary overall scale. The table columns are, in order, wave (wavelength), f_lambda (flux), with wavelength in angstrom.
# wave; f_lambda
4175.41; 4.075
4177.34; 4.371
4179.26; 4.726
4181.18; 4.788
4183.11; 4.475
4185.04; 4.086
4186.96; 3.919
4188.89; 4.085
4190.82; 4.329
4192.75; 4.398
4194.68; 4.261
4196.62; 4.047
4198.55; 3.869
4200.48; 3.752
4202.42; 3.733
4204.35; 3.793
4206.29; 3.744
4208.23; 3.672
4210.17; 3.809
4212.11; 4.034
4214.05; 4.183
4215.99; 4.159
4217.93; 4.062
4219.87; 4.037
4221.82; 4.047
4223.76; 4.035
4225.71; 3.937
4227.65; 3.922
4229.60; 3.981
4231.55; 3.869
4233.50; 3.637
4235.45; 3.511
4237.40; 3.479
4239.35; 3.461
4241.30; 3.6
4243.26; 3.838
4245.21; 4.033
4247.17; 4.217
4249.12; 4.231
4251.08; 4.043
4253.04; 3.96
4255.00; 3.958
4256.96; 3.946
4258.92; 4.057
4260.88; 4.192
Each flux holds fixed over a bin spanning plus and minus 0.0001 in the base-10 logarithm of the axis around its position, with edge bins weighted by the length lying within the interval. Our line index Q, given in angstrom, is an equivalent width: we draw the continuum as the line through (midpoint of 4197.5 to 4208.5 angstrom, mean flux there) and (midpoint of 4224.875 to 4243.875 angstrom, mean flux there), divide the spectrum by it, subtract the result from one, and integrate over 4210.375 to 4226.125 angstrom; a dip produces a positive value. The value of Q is -1.3 angstrom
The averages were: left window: 3.77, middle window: 4.05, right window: 3.72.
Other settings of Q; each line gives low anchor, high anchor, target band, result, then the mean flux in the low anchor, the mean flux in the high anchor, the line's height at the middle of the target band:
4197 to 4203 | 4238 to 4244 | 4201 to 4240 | -1.5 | 3.81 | 3.61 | 3.71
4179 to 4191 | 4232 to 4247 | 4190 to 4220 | 0.7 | 4.32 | 3.69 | 4.09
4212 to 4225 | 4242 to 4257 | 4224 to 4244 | 1.6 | 4.08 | 4.02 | 4.05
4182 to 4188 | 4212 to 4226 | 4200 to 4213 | 1.0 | 4.17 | 4.07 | 4.11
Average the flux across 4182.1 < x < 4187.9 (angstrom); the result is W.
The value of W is 4.17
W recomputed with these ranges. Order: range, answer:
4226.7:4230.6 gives 3.95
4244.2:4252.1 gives 4.13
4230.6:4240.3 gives 3.59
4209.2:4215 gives 4.01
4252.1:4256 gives 3.96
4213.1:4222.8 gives 4.1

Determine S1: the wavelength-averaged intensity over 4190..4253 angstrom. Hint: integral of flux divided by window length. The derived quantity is 3.93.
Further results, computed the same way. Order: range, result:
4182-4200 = 4.16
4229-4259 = 3.86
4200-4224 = 3.93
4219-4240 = 3.81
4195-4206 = 3.86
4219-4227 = 4.01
